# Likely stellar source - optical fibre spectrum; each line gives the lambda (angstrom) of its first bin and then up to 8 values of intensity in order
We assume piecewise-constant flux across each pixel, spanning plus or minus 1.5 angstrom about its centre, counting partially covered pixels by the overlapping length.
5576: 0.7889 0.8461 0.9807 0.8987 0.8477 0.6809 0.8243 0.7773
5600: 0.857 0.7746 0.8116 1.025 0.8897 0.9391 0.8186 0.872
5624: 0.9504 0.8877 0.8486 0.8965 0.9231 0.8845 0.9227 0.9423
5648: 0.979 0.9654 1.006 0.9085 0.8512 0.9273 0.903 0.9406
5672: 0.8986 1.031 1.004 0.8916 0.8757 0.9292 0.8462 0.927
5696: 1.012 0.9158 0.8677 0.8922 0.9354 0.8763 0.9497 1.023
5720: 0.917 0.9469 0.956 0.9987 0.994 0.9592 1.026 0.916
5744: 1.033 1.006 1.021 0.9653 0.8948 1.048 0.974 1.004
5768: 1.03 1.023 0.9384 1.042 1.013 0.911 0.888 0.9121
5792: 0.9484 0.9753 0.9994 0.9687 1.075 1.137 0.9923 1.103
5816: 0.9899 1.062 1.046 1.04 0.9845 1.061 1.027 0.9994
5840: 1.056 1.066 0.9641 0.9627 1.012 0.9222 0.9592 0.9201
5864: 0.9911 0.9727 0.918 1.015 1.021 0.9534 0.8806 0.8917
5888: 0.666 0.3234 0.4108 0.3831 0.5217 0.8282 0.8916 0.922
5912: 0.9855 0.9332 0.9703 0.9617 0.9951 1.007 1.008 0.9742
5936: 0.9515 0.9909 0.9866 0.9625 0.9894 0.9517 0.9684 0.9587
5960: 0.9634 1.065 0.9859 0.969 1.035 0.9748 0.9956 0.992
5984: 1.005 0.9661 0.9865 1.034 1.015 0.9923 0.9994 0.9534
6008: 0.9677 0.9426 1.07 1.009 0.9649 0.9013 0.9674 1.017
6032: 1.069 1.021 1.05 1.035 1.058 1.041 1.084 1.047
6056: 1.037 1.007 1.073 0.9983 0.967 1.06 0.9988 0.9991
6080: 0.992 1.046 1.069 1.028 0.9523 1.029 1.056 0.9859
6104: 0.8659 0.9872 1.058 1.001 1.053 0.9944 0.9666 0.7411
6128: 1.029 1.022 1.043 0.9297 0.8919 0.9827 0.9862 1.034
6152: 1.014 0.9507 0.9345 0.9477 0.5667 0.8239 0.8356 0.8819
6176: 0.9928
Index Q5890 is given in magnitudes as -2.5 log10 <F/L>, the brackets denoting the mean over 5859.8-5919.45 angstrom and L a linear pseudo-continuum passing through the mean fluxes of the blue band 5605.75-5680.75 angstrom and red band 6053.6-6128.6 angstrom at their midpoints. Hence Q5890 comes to 0.18 mag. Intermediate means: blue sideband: 0.922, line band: 0.819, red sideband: 1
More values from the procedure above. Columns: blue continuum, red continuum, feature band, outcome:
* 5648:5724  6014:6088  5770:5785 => -0.03 mag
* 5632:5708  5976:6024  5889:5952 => 0.14 mag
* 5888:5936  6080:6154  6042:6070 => -0.11 mag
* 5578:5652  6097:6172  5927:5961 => -0.06 mag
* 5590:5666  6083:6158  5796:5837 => -0.12 mag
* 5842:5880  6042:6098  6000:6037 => 0.03 mag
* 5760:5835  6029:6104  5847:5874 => 0.05 mag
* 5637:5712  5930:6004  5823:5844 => -0.08 mag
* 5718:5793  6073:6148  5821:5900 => 0.10 mag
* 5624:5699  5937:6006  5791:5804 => -0.04 mag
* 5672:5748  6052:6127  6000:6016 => 0.00 mag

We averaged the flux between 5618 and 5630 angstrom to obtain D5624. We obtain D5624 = 0.886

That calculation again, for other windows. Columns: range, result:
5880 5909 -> 0.664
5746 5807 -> 0.985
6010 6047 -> 1.01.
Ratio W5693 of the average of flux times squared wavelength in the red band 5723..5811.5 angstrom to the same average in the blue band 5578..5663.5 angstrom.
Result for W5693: 1.17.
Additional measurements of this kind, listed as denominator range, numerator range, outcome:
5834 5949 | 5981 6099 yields 1.18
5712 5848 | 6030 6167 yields 1.11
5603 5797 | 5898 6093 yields 1.16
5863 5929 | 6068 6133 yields 1.27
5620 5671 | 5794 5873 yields 1.17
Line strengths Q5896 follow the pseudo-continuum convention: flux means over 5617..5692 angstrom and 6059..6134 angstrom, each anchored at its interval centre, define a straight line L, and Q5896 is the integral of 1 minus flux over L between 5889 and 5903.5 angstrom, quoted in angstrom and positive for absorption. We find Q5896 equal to 7.3 angstrom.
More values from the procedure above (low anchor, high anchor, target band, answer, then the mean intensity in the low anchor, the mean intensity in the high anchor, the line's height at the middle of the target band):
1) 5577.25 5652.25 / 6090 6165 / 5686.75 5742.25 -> -2.8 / 0.881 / 0.964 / 0.897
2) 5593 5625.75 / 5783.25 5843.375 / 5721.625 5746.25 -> -0.6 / 0.868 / 1.01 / 0.957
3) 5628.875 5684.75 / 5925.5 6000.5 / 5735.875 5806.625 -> -2.6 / 0.927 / 0.989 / 0.951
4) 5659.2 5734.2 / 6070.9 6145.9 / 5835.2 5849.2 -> -0.9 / 0.933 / 0.99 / 0.953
